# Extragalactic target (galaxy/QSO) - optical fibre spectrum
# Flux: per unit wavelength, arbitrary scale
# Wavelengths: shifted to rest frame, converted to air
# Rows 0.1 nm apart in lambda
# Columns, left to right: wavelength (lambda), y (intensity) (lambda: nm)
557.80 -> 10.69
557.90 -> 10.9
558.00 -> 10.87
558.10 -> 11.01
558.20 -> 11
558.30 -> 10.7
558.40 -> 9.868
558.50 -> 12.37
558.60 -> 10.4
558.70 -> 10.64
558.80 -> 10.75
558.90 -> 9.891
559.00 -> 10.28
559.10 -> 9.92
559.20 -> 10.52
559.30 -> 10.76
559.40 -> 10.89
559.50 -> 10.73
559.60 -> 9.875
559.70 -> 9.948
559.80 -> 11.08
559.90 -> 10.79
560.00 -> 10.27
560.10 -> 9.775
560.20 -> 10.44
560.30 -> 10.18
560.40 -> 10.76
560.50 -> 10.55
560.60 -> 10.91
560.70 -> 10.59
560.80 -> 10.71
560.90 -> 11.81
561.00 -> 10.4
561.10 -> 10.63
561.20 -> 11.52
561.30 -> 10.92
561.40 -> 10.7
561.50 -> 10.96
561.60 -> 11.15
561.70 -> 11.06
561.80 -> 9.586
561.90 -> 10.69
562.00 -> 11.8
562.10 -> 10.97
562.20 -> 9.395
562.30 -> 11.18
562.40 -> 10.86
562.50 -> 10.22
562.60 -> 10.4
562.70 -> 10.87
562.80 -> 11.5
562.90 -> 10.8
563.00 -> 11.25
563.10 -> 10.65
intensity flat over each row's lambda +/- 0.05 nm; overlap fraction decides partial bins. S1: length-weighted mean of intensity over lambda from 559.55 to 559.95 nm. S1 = 10.4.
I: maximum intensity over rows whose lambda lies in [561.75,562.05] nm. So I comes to 11.8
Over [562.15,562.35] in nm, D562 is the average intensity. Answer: 10.3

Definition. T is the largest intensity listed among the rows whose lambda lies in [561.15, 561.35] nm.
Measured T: 11.52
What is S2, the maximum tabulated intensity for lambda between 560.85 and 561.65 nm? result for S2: 11.81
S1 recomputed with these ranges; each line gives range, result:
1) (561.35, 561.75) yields 11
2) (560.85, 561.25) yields 11.1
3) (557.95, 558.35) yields 10.9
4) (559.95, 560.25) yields 10.2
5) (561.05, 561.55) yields 10.9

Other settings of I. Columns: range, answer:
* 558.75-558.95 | 10.75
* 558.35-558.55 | 12.37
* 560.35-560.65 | 10.91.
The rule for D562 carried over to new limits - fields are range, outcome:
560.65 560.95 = 11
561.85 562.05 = 11.2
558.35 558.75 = 10.8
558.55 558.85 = 10.6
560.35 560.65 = 10.7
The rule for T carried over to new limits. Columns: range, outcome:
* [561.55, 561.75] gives 11.15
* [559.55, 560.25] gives 11.08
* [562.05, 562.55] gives 11.18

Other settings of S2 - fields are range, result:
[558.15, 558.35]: 11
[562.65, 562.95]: 11.5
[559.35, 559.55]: 10.89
